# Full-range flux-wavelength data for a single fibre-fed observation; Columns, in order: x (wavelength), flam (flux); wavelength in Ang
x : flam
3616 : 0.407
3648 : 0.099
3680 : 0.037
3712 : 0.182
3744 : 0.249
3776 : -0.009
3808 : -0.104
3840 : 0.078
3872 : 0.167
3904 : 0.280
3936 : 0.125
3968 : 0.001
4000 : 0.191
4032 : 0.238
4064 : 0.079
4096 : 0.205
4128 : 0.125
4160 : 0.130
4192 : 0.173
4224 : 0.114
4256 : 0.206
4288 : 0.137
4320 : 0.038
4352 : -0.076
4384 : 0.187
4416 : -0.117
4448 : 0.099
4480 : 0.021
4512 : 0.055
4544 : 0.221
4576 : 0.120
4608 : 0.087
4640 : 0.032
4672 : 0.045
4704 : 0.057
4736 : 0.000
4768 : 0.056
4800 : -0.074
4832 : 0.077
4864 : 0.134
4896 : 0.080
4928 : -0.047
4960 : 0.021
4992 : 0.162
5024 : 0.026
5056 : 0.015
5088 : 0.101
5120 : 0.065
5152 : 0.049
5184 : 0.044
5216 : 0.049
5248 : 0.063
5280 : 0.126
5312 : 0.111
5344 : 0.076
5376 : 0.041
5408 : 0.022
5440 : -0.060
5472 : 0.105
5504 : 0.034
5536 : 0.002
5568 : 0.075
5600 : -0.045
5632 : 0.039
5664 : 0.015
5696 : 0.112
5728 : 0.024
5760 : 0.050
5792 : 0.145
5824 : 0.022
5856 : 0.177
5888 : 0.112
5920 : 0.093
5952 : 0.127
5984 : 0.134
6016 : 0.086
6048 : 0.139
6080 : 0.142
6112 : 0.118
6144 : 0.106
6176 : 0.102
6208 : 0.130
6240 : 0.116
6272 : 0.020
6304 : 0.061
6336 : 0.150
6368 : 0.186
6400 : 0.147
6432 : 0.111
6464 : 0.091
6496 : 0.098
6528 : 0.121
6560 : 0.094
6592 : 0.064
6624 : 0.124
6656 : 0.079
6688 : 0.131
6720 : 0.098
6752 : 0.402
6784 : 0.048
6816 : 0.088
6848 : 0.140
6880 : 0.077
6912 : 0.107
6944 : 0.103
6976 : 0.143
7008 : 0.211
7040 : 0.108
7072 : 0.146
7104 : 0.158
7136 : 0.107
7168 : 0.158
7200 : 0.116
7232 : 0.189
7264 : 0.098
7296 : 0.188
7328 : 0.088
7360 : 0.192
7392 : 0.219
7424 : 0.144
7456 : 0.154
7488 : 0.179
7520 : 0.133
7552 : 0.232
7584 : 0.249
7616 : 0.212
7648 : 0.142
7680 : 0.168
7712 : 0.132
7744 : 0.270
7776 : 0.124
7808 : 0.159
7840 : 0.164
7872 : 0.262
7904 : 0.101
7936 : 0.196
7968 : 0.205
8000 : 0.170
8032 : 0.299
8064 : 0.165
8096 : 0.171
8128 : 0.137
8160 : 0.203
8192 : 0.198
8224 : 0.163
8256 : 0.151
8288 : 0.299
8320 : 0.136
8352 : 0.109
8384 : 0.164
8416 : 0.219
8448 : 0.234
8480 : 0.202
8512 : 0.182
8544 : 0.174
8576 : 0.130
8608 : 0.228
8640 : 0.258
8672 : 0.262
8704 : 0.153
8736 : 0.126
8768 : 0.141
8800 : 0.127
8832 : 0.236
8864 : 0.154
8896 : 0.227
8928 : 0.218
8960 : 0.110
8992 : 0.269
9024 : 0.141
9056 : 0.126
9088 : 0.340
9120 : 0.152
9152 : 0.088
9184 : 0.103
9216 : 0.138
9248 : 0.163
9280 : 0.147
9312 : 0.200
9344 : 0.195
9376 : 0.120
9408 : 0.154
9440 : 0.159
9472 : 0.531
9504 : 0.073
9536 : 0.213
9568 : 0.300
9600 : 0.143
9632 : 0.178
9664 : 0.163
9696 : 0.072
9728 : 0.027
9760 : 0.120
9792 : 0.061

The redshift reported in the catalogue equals 0.81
